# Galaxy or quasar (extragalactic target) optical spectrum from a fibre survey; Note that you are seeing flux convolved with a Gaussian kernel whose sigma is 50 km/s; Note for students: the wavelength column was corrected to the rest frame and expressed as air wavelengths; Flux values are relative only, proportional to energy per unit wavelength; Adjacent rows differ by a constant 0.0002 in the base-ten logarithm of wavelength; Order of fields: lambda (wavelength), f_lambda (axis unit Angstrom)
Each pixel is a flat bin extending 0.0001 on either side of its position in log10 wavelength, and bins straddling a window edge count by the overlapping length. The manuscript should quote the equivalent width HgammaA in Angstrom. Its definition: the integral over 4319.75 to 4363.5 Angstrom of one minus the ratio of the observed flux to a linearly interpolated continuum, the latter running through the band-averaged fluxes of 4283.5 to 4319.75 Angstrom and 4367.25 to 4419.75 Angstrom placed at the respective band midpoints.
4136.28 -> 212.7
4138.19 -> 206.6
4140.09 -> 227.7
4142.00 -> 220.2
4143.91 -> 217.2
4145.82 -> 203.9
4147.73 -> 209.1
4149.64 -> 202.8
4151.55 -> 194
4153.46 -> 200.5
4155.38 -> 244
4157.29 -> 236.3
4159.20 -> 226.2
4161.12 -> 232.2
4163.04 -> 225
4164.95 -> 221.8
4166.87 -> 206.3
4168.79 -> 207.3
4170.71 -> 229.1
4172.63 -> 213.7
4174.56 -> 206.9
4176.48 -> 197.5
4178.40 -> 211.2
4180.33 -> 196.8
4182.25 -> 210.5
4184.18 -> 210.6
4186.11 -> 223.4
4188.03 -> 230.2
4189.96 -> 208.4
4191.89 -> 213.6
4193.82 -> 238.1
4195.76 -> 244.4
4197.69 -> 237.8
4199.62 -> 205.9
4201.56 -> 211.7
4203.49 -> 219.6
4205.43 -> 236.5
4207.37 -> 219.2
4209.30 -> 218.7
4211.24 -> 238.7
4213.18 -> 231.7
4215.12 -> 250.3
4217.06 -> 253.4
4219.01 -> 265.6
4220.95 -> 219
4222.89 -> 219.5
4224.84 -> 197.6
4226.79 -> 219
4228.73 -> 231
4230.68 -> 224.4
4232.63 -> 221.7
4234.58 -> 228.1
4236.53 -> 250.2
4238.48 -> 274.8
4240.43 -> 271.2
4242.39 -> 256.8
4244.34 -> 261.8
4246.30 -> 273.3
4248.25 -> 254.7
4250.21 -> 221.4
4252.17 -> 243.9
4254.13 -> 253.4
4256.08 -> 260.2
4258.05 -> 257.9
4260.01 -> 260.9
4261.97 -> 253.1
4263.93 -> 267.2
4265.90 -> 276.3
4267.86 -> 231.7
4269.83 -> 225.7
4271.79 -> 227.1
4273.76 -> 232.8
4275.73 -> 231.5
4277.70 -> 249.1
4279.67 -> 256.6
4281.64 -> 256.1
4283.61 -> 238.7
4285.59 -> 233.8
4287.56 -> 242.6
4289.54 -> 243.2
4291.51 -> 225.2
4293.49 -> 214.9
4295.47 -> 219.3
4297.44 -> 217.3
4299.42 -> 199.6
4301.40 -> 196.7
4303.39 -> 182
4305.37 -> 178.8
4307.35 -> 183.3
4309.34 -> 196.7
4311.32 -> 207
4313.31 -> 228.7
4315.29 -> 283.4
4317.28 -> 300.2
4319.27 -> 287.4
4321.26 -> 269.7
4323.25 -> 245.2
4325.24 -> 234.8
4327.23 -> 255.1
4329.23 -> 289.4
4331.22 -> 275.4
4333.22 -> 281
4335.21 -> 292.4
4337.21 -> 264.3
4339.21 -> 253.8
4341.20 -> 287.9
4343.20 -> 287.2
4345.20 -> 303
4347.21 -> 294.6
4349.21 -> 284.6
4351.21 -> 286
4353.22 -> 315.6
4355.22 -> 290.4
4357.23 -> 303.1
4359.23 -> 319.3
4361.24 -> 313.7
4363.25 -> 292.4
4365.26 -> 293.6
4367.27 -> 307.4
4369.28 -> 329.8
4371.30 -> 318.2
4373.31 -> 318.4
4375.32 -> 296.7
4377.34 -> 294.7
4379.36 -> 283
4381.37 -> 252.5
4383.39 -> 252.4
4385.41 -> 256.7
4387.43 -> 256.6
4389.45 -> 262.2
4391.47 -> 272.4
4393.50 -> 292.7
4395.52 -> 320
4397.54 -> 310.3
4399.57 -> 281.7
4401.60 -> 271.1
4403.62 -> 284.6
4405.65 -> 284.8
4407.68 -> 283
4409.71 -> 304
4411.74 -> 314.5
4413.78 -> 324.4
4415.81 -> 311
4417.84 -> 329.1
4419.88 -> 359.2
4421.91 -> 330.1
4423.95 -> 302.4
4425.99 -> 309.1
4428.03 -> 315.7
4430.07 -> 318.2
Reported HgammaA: -5.0 Angstrom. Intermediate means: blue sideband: 224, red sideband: 294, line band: 284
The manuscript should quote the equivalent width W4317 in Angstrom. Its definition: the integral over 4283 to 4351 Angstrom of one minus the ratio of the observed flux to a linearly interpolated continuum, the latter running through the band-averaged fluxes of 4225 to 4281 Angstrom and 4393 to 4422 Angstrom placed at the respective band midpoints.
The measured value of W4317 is 6.05 Angstrom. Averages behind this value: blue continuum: 246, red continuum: 306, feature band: 248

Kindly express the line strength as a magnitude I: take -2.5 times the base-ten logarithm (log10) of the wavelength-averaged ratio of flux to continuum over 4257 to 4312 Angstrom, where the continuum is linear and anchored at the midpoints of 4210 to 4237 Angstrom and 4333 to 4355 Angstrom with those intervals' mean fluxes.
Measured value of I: 0.13 mag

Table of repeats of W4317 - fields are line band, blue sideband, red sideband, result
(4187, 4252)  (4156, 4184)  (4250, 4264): 0.60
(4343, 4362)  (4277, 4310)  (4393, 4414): -2.86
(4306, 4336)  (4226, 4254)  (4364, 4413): 1.73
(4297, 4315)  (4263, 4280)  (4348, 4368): 4.38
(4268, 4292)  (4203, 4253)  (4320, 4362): 1.90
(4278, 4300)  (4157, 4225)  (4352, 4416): 2.21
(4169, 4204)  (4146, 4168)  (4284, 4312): -0.15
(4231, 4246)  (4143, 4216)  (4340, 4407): -0.66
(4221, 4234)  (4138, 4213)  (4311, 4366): 1.04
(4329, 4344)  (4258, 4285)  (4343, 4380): 0.44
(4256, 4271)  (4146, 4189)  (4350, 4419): -0.18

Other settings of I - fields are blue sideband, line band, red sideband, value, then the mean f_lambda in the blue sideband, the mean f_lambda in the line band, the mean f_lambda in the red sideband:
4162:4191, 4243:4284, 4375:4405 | -0.042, 213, 249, 279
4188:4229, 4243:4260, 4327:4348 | -0.037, 228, 254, 281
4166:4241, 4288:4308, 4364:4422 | 0.247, 225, 207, 296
